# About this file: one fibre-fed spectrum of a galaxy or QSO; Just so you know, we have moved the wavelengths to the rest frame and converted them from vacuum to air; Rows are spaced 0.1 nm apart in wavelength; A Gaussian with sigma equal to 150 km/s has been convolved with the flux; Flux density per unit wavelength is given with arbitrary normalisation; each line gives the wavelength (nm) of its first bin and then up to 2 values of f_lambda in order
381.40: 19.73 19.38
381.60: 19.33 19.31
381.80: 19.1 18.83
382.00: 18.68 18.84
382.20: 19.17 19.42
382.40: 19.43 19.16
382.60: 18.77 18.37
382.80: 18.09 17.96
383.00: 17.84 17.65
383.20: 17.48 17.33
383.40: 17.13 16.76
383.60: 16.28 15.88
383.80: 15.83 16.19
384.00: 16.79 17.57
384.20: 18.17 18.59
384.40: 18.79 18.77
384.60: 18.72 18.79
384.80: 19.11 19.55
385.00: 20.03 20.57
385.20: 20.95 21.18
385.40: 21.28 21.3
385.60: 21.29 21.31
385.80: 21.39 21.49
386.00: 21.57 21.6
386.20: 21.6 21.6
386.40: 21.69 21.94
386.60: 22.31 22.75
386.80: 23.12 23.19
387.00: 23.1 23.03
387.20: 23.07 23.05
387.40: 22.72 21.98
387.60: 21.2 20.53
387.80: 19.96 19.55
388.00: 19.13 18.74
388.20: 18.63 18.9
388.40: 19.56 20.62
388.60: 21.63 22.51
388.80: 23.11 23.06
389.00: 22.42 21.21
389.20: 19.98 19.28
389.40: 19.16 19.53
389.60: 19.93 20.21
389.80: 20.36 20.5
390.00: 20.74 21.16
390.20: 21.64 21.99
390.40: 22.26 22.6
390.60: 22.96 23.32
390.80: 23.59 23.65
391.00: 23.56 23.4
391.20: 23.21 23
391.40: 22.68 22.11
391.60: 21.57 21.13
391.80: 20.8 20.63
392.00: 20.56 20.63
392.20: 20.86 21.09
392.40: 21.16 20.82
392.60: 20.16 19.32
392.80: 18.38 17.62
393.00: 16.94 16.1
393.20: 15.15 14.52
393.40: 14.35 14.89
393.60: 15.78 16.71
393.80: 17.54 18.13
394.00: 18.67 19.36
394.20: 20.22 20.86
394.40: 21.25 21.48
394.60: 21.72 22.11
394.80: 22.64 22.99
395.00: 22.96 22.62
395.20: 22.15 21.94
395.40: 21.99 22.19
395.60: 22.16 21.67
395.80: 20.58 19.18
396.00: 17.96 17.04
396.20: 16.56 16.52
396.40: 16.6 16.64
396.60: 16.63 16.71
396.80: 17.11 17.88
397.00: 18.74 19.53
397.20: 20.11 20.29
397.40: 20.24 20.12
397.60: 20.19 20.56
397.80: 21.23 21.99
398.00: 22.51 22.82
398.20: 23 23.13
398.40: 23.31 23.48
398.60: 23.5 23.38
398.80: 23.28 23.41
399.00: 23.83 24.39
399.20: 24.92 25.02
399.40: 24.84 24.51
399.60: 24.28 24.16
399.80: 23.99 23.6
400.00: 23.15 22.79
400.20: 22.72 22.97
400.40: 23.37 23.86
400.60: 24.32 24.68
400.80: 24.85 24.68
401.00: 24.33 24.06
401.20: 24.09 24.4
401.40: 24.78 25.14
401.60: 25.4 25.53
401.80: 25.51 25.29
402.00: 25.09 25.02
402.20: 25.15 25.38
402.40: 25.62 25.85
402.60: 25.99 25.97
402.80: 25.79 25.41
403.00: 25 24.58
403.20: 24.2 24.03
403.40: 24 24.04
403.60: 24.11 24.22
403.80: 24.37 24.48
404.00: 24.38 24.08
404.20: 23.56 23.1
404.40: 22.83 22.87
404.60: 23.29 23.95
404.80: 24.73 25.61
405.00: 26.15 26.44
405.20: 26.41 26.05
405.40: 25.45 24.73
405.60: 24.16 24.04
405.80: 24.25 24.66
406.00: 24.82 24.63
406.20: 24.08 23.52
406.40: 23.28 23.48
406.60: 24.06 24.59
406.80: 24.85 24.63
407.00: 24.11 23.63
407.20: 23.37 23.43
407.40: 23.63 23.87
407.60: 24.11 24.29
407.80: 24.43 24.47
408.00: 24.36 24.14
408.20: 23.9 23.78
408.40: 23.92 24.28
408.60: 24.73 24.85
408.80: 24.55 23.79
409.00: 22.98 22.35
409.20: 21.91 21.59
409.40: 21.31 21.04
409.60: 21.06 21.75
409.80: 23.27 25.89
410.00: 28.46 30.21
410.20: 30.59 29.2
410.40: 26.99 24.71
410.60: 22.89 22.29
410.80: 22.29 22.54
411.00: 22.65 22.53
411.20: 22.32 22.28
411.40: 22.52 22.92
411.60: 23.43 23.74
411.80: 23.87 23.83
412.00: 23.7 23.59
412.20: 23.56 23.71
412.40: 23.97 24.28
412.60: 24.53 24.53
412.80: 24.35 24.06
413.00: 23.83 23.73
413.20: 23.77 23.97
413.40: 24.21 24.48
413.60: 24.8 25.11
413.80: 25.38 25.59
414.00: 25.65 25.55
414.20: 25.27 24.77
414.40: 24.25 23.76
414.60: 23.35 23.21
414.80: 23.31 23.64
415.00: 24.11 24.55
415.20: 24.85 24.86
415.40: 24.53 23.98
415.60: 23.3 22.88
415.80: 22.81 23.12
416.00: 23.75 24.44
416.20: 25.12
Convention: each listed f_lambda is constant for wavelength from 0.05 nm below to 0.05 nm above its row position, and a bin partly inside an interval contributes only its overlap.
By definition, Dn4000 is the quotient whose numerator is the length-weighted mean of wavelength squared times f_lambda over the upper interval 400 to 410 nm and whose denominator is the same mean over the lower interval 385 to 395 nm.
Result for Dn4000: 1.26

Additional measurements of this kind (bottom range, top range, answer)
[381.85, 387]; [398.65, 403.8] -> 1.37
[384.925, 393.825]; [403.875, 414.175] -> 1.28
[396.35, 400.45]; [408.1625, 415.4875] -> 1.18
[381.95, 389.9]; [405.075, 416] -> 1.36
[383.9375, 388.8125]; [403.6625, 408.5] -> 1.29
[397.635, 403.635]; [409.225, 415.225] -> 1.06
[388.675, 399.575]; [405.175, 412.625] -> 1.25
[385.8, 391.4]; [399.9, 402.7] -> 1.22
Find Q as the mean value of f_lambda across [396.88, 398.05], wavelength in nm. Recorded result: 20.3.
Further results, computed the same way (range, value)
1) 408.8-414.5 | 24.1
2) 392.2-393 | 19.7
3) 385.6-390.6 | 21.3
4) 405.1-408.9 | 24.3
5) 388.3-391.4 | 21.6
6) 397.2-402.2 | 23.6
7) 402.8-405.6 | 24.5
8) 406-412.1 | 23.9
